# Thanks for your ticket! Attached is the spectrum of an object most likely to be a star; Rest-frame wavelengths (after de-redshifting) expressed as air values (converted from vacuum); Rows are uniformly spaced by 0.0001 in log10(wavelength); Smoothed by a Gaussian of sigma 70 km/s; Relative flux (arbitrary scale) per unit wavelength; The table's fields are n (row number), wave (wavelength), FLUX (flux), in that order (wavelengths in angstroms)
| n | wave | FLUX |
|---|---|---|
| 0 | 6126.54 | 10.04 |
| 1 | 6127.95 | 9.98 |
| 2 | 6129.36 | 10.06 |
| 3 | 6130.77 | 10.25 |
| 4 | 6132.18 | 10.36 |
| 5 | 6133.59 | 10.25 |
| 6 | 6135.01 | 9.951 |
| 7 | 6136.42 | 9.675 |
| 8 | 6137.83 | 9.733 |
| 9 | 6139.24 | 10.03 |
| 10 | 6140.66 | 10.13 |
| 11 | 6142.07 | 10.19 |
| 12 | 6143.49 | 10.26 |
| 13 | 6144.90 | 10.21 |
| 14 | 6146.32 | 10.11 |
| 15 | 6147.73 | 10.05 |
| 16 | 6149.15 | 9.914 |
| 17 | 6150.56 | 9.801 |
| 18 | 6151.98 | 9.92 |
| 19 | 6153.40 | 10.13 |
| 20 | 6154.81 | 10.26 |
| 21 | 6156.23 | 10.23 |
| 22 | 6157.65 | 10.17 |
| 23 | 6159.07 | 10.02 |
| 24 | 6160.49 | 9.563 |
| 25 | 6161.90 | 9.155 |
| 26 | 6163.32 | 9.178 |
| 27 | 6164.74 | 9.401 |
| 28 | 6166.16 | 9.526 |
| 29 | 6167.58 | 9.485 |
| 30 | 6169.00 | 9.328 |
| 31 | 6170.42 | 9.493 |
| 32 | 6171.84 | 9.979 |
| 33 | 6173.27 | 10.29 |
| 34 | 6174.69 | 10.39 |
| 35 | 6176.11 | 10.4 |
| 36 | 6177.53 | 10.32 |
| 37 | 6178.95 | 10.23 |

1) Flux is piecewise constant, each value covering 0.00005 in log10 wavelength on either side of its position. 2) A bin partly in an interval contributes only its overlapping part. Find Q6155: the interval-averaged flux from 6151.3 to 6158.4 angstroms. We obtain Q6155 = 10.1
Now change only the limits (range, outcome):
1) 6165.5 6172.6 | 9.56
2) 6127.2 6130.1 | 10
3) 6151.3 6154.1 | 10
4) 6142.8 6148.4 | 10.2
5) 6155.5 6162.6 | 9.83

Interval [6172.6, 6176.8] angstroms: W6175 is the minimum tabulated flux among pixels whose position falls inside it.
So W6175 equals 10.29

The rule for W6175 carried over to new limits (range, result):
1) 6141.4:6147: 10.11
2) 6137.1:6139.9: 9.733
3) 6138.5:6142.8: 10.03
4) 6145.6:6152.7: 9.801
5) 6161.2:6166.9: 9.155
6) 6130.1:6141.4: 9.675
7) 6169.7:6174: 9.493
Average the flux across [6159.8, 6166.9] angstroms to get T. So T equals 9.37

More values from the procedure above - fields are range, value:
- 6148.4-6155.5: 10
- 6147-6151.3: 9.93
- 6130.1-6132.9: 10.3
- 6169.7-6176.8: 10.1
